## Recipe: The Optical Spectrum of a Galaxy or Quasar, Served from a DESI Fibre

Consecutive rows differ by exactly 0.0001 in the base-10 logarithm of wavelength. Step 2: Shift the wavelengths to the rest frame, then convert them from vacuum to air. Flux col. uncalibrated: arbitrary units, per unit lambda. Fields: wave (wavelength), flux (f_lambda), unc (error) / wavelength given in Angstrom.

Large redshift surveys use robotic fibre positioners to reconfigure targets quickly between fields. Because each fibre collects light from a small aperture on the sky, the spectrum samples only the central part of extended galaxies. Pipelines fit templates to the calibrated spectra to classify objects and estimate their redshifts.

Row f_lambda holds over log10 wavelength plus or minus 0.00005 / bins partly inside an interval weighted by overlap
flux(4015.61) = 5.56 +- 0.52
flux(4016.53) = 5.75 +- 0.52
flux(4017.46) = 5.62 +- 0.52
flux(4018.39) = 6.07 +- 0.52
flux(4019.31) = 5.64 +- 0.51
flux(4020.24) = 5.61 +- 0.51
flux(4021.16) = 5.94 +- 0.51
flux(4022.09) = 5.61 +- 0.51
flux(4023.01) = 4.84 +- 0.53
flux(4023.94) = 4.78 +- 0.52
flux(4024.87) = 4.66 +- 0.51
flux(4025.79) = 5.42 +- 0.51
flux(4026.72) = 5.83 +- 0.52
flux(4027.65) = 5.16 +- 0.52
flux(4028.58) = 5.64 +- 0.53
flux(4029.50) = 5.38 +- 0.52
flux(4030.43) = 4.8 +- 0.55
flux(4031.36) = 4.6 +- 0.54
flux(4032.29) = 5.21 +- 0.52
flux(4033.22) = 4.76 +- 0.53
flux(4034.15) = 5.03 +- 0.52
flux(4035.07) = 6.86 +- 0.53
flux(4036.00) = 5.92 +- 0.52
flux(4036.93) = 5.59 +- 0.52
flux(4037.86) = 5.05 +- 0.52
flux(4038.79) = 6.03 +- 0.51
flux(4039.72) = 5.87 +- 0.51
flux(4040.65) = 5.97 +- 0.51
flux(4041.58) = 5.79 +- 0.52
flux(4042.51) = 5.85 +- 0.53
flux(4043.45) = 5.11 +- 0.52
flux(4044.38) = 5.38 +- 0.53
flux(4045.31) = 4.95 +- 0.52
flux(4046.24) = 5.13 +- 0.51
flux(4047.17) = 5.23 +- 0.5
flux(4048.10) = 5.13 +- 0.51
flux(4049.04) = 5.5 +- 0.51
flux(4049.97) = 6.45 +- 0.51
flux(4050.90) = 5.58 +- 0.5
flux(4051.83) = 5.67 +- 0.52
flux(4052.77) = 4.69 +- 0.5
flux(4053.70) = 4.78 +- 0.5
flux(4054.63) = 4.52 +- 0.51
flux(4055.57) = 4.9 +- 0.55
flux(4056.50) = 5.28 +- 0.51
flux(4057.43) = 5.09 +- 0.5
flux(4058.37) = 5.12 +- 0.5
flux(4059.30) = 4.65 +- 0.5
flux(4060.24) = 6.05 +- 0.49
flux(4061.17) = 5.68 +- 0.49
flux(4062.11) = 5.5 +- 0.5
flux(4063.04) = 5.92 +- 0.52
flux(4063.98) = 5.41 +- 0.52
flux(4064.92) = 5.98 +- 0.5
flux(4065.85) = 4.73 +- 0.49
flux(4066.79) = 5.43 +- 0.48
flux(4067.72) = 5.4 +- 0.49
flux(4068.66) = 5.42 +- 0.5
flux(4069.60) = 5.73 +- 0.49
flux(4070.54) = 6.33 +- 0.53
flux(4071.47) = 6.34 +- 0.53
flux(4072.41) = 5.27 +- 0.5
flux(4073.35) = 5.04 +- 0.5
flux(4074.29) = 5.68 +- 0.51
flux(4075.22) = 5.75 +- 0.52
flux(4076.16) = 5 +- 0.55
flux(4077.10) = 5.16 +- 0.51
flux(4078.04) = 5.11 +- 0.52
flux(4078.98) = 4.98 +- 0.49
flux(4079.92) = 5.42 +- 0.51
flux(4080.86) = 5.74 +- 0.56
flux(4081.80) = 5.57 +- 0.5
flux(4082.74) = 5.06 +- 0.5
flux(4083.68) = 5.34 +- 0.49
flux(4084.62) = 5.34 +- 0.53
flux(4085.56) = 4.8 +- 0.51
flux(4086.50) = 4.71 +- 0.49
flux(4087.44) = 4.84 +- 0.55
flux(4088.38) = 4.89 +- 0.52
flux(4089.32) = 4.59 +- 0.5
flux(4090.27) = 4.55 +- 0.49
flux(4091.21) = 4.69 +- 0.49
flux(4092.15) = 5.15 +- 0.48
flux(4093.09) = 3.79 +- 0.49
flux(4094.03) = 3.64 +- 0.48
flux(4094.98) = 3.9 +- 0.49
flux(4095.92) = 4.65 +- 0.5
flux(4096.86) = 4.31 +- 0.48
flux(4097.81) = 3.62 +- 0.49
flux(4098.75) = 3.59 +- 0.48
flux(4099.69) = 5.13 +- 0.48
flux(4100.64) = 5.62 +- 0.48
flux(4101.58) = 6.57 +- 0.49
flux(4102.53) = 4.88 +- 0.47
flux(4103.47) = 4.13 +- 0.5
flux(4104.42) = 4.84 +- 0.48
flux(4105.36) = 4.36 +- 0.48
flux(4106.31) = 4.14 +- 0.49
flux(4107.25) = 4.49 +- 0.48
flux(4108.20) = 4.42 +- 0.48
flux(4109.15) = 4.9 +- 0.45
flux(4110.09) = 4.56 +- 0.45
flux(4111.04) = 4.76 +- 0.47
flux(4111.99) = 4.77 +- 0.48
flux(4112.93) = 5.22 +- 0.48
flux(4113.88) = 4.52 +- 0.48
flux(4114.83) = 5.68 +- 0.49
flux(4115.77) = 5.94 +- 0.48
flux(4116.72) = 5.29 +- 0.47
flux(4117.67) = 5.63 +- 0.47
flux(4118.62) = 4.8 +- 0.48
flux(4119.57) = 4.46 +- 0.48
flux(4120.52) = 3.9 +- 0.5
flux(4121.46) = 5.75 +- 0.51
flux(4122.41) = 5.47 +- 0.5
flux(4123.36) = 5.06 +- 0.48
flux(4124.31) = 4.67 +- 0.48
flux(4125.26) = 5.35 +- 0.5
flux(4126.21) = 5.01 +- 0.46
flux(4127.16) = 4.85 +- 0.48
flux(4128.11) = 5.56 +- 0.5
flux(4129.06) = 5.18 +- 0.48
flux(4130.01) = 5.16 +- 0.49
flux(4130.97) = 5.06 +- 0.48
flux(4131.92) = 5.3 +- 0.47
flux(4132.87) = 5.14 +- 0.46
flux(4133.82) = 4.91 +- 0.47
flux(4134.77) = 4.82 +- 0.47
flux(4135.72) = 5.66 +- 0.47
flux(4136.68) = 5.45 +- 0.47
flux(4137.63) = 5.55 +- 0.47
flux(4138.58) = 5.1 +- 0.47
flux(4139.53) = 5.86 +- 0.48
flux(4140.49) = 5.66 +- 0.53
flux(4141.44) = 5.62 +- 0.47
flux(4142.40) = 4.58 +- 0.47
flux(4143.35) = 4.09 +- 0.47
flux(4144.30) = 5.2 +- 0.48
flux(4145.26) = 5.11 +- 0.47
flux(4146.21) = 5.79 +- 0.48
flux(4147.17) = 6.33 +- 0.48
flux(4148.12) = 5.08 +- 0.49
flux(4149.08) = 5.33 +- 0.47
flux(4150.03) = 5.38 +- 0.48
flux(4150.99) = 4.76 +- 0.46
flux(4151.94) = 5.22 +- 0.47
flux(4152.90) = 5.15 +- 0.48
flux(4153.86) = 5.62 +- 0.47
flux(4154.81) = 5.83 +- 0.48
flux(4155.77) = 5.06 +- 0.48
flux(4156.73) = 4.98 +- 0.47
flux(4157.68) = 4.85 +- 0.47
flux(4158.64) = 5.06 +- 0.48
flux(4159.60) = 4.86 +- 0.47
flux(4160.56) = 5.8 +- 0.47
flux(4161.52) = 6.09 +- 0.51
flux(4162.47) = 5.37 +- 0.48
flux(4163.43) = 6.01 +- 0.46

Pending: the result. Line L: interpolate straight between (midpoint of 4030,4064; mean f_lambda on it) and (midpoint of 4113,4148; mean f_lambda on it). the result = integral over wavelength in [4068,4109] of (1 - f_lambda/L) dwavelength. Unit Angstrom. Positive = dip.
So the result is 2.7 Angstrom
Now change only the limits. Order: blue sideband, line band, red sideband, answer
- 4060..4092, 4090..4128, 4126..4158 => 3.6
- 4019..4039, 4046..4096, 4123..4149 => 1.1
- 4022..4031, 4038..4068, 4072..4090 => -1.3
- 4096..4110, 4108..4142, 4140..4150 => -1.1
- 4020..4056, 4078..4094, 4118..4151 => 1.0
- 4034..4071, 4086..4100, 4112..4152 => 2.5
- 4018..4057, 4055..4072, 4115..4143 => -0.5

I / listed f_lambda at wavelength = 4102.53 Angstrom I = 4.88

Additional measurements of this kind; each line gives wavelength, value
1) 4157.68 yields 4.85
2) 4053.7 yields 4.78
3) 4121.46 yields 5.75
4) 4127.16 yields 4.85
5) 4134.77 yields 4.82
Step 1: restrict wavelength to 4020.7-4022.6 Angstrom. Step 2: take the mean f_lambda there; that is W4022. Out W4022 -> 5.76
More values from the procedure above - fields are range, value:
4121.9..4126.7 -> 5.11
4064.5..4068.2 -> 5.39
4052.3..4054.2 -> 4.74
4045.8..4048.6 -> 5.16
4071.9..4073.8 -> 5.17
